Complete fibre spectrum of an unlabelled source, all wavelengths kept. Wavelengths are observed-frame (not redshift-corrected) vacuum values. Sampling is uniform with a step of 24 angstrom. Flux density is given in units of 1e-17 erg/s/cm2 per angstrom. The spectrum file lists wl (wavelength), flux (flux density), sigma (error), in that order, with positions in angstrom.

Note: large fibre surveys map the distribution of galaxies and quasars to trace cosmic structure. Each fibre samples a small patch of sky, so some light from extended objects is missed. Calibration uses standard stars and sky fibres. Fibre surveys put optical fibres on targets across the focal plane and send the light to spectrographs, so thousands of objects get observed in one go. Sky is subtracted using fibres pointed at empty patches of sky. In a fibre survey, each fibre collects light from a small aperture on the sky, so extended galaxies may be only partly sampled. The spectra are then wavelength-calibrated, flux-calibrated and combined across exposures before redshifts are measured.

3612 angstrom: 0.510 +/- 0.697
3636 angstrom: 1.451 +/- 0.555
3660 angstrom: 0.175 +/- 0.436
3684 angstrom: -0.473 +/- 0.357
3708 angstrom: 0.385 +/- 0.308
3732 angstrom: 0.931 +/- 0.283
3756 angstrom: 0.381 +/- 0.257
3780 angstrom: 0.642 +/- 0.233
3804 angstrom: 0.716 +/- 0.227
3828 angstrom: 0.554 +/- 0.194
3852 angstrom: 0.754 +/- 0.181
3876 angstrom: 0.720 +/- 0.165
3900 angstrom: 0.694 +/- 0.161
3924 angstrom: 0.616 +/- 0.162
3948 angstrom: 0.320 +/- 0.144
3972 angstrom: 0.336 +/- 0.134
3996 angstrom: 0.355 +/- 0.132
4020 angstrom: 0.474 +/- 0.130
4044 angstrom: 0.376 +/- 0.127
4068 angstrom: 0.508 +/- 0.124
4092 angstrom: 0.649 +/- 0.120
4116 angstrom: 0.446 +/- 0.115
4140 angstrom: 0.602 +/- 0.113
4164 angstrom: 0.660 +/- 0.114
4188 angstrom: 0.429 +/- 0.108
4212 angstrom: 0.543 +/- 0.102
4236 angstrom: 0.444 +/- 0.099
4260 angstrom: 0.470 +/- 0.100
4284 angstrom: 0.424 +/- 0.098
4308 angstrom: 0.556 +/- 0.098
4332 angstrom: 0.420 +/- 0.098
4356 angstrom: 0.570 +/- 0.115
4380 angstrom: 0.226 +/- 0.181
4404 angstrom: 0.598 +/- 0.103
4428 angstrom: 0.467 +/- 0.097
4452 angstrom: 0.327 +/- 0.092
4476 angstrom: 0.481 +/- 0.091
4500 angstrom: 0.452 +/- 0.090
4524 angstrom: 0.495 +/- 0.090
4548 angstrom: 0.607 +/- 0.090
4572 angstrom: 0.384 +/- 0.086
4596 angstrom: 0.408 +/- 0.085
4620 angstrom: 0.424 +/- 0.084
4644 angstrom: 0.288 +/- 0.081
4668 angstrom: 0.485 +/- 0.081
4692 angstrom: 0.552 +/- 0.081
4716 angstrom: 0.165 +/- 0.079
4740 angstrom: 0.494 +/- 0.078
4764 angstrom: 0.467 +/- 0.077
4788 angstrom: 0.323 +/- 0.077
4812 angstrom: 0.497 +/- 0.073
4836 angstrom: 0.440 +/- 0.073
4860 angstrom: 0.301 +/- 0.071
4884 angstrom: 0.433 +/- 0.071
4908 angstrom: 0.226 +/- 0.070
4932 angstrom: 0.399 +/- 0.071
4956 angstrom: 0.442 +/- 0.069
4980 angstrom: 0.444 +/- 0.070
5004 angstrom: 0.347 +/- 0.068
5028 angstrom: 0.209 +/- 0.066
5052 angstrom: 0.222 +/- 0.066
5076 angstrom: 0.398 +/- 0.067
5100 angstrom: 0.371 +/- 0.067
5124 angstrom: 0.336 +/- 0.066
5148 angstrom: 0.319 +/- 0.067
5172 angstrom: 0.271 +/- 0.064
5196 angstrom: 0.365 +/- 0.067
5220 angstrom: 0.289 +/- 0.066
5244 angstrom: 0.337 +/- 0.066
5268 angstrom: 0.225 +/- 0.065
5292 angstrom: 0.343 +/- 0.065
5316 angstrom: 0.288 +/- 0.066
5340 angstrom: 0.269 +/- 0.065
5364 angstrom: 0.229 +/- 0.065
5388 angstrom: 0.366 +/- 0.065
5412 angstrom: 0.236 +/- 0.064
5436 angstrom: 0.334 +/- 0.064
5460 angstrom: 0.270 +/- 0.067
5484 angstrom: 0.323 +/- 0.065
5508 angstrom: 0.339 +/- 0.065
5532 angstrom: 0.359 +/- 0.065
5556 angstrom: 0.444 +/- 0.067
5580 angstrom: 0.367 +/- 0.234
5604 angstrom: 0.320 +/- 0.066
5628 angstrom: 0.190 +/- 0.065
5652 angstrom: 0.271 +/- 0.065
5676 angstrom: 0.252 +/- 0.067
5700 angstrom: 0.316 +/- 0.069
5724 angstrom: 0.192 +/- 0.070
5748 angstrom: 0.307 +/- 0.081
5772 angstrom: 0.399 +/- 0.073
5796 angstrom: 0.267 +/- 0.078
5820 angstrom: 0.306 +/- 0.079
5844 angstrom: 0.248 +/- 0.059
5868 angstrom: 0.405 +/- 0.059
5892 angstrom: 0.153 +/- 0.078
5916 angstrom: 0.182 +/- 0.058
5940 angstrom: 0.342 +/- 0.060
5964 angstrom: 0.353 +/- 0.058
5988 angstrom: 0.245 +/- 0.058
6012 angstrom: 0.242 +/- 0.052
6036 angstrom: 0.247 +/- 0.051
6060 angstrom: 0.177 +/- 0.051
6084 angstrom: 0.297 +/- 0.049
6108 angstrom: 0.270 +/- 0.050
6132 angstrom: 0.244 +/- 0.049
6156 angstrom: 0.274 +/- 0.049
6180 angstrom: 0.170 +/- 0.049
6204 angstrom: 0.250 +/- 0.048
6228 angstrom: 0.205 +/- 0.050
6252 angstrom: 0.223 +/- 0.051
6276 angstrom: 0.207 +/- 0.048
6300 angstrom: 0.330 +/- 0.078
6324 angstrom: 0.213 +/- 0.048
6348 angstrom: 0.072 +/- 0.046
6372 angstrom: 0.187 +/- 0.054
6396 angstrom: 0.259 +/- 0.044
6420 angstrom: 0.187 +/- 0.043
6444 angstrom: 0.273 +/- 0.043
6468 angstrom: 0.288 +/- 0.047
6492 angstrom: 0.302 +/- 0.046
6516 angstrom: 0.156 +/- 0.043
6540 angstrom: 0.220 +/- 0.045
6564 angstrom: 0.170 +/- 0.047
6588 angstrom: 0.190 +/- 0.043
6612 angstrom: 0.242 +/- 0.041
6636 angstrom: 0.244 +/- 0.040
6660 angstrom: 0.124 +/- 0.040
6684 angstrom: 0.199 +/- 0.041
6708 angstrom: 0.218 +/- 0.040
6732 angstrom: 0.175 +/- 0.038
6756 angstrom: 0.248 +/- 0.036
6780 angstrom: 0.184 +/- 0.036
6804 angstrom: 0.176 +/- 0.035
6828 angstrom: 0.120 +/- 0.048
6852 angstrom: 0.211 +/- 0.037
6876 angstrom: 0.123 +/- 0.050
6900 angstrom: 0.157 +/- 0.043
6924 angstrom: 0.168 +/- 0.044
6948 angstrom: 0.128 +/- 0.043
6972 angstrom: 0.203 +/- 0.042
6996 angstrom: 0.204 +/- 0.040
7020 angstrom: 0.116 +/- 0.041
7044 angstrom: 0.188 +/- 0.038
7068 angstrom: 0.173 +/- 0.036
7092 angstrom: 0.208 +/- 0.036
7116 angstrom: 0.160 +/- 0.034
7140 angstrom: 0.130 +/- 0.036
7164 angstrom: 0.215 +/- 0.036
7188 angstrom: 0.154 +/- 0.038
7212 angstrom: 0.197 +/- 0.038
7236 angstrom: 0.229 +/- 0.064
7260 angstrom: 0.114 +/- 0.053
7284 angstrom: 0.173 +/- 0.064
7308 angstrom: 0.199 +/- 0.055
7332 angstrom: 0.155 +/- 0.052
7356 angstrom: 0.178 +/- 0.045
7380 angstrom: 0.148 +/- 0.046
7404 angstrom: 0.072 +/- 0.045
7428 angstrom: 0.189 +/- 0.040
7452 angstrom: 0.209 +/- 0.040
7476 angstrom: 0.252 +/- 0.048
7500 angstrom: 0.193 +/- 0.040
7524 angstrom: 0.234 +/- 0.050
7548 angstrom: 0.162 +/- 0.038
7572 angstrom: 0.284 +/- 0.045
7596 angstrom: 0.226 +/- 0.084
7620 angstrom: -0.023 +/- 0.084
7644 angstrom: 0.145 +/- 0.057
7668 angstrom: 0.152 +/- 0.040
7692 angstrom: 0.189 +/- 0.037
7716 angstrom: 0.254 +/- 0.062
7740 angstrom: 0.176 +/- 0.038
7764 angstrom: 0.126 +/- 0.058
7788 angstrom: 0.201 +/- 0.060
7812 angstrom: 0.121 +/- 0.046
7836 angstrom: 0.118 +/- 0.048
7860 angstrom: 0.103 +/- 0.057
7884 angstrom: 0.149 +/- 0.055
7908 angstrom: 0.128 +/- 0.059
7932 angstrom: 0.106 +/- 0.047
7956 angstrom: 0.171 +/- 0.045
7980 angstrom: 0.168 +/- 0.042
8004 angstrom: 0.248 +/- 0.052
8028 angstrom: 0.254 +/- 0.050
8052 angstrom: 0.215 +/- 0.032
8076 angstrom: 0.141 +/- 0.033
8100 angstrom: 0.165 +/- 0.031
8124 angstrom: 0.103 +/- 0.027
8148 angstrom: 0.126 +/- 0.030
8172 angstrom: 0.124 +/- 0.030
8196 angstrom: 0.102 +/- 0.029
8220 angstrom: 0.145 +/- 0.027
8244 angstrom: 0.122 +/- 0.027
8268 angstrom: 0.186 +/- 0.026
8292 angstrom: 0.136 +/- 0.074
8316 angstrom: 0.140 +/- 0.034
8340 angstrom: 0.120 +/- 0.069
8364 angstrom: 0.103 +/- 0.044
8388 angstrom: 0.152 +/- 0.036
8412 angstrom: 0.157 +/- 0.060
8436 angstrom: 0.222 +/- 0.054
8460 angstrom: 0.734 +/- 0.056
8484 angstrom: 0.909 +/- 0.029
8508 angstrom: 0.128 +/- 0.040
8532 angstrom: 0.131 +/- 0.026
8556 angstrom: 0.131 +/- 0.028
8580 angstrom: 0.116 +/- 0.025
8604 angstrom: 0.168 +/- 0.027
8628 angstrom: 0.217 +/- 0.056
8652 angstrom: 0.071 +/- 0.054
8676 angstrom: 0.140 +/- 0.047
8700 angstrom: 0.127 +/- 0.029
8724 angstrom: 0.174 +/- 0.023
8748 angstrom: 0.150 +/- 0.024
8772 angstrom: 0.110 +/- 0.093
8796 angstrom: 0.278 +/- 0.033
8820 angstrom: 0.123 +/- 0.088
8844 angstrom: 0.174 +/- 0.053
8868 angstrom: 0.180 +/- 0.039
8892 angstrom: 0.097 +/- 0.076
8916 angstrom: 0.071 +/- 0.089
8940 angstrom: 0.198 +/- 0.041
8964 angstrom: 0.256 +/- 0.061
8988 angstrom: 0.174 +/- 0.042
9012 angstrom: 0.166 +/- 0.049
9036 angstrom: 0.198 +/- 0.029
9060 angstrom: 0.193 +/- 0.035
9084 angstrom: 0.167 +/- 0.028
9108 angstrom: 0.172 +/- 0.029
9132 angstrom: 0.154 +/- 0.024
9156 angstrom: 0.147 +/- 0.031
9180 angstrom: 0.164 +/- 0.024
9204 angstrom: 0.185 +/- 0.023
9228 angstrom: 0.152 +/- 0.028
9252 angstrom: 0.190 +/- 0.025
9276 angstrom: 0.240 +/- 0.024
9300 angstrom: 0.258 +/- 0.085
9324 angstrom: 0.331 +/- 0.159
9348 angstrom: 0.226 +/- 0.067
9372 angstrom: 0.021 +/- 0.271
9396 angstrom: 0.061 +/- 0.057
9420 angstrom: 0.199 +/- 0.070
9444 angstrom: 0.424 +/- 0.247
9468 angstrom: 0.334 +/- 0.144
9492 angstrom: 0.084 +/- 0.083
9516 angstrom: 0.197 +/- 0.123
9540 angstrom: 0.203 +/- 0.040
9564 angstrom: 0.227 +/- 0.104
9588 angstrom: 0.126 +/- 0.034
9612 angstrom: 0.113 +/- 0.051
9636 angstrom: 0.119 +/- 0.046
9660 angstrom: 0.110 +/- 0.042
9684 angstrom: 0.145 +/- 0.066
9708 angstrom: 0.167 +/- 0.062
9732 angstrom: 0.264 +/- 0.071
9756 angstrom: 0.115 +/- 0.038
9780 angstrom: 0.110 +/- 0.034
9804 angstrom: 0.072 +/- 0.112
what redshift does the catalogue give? 1.27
